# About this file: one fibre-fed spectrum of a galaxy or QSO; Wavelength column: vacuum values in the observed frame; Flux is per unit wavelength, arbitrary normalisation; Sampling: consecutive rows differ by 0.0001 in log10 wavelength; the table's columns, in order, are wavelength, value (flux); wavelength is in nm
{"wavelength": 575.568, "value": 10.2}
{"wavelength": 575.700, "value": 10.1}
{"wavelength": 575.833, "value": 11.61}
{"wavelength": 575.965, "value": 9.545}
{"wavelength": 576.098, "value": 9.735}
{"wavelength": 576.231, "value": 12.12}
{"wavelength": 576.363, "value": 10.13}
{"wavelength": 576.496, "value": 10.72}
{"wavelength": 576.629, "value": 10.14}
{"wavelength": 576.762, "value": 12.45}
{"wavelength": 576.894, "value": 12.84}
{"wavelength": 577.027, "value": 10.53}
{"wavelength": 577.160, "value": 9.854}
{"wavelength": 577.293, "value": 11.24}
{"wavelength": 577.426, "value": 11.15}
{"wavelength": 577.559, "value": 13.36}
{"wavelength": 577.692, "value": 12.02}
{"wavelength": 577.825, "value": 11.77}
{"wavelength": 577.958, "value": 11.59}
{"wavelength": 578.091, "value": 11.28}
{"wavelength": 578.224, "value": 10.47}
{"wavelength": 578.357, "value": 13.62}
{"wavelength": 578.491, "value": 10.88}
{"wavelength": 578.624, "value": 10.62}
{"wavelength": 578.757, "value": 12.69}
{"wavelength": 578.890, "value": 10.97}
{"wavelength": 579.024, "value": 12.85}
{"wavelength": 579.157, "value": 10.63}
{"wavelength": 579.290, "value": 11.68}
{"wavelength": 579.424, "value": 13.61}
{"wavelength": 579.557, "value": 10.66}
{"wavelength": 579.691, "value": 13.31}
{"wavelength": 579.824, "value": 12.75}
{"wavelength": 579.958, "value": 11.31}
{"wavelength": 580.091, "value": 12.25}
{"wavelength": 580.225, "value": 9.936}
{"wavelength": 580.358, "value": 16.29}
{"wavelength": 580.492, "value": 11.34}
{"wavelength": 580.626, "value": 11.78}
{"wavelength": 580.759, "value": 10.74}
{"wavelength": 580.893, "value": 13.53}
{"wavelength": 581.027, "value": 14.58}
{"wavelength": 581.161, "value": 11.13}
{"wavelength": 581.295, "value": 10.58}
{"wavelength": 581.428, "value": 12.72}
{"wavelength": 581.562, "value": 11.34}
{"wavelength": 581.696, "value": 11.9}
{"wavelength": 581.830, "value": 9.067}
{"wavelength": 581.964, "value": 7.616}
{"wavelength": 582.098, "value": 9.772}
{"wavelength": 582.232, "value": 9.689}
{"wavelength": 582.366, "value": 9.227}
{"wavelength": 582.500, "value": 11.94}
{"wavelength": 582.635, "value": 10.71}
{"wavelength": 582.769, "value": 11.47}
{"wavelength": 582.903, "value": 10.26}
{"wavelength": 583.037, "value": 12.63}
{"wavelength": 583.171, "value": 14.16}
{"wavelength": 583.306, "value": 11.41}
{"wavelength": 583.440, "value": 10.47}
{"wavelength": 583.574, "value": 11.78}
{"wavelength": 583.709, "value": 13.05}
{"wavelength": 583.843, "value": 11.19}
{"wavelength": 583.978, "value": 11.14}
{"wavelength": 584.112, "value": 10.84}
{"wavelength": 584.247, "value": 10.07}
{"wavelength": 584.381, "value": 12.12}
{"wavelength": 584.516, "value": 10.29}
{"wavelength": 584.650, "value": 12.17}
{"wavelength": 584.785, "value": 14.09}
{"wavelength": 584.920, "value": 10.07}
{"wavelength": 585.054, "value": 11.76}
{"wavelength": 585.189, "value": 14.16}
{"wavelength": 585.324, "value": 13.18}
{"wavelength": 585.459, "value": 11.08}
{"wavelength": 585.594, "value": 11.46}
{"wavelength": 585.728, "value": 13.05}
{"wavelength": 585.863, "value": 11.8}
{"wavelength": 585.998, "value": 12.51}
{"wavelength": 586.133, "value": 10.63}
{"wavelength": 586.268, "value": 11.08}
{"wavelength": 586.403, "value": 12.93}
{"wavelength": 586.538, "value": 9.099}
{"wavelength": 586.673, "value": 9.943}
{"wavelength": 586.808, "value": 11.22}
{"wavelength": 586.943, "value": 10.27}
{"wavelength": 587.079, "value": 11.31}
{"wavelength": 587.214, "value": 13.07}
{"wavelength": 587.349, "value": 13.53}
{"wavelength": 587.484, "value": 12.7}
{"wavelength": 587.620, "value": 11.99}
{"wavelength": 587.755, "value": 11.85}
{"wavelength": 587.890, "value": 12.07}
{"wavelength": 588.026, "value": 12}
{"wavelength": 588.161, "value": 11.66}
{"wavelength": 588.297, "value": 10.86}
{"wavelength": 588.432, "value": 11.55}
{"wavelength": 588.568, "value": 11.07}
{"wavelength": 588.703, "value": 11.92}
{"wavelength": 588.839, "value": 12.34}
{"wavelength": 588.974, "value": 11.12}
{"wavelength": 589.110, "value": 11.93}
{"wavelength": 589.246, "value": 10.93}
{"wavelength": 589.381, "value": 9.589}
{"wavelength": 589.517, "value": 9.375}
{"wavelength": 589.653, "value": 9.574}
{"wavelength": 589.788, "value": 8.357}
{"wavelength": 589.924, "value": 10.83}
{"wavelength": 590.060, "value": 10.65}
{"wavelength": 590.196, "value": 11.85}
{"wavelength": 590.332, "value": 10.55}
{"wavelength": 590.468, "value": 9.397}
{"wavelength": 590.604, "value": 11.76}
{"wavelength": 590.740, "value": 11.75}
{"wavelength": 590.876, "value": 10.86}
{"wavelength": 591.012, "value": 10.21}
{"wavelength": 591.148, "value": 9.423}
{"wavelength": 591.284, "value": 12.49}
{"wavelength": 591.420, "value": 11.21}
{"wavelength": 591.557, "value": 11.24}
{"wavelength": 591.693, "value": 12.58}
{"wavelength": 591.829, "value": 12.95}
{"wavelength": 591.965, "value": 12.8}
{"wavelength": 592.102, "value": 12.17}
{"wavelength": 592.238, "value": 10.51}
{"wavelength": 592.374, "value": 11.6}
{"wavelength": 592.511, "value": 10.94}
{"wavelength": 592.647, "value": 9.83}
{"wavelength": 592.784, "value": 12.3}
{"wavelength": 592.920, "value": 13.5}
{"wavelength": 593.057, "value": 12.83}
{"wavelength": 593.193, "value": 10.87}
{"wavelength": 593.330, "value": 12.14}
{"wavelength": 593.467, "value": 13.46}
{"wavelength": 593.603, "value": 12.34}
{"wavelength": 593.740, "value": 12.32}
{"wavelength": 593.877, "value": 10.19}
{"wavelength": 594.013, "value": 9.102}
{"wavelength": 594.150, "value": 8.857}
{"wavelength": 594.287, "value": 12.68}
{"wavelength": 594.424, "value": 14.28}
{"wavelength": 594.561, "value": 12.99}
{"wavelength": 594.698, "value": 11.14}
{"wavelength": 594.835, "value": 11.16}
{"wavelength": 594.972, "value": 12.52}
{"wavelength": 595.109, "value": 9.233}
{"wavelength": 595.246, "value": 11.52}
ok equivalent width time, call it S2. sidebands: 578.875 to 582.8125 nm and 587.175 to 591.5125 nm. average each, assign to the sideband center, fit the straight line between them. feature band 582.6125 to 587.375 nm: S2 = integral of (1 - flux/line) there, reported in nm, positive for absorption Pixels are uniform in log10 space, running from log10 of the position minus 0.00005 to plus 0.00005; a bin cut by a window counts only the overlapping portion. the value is -0.13 nm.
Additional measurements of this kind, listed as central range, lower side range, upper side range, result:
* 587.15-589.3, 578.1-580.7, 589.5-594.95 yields -0.07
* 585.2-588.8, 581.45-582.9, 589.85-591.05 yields -0.36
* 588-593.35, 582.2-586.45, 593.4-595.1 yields 0.20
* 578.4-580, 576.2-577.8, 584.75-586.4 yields -0.04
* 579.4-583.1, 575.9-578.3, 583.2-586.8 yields -0.03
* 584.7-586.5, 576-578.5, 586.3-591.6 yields -0.14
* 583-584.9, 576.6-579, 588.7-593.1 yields -0.06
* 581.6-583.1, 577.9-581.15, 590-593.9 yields 0.19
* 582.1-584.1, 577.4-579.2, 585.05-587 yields 0.06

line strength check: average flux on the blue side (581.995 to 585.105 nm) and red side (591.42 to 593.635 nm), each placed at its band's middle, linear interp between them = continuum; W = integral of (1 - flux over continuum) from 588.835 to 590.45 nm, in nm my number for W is 0.17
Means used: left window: 11.3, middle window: 10.5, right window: 12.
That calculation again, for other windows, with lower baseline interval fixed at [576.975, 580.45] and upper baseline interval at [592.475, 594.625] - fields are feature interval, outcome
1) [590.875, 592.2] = 0.02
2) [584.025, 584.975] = 0.03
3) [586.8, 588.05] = -0.02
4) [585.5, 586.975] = 0.06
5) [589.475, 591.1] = 0.19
